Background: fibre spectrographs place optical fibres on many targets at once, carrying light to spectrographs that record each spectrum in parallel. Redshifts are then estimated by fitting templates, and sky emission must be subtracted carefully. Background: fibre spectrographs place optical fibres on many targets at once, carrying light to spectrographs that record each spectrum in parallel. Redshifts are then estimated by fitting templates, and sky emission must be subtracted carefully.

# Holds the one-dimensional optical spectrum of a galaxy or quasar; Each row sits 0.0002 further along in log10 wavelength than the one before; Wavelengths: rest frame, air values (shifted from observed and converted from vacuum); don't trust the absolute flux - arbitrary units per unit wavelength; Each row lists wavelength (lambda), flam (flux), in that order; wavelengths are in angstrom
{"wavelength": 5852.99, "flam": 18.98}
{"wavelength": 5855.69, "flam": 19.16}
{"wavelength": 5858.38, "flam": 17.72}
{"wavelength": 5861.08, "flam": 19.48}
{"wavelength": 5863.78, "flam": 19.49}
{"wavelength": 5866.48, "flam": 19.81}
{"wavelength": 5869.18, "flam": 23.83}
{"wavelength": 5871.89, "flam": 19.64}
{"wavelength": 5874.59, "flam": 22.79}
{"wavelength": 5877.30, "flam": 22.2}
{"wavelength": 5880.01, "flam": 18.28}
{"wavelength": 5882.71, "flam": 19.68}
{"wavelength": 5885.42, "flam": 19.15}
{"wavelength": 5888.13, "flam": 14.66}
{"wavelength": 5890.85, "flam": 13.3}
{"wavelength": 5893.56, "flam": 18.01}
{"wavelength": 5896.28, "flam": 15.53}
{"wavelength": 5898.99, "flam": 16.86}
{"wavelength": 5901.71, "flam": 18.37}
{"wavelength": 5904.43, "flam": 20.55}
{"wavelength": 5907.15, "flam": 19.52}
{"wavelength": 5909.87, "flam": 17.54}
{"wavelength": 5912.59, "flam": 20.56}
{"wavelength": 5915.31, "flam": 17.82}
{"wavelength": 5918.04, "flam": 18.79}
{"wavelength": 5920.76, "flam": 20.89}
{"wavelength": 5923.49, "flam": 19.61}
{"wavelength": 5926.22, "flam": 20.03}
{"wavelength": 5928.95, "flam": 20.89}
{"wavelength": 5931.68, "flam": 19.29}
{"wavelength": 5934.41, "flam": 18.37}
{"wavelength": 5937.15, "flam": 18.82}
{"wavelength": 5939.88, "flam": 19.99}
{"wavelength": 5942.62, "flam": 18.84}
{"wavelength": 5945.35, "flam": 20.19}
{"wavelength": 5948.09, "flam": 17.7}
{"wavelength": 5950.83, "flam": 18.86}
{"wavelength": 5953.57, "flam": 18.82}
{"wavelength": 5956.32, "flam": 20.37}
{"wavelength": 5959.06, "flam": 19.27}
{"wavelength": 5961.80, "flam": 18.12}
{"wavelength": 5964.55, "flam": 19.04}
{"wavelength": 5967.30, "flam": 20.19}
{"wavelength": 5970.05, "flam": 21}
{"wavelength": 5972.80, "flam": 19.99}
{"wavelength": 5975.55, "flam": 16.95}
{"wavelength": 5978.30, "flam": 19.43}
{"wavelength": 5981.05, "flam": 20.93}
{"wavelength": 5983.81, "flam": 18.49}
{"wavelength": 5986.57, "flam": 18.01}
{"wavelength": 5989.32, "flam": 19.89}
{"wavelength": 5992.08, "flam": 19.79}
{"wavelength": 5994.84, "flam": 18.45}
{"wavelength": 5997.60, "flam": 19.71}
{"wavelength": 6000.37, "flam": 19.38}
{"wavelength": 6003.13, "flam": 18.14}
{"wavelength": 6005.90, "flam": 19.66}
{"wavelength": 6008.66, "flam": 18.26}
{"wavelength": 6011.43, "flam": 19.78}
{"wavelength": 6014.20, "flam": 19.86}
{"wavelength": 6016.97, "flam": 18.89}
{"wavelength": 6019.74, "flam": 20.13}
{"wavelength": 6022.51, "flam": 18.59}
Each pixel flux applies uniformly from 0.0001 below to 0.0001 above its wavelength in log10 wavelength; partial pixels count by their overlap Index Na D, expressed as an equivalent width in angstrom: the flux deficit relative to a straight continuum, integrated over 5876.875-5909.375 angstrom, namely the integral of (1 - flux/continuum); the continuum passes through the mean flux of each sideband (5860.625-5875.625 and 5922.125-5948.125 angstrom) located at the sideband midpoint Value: 4.0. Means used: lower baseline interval 20.9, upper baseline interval 19.5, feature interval 17.9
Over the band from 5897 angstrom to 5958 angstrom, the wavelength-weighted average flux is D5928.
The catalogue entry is 19.2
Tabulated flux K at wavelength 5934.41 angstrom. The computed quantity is 18.37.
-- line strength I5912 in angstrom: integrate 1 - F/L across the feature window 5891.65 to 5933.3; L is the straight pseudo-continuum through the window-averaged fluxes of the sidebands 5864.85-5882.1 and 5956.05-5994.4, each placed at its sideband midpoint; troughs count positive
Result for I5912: 3.0 angstrom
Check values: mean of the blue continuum 21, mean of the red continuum 19.3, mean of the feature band 18.9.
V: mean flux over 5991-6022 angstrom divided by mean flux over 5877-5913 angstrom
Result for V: 1.07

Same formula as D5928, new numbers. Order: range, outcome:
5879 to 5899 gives 16.9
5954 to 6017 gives 19.3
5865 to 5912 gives 18.8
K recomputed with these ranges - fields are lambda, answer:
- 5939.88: 19.99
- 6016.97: 18.89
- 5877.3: 22.2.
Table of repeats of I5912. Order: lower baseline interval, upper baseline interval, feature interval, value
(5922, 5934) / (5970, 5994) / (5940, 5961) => 0.5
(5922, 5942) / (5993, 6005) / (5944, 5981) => 0.0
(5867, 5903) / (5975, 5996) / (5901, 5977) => -1.7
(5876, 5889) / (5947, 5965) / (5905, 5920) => -0.1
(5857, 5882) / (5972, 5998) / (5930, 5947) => 0.3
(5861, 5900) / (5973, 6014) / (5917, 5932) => -0.8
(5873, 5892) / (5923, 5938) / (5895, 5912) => 0.8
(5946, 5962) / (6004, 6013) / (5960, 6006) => -0.4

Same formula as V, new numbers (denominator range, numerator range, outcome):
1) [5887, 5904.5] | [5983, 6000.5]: 1.16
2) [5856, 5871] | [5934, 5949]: 0.95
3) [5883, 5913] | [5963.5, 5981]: 1.11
